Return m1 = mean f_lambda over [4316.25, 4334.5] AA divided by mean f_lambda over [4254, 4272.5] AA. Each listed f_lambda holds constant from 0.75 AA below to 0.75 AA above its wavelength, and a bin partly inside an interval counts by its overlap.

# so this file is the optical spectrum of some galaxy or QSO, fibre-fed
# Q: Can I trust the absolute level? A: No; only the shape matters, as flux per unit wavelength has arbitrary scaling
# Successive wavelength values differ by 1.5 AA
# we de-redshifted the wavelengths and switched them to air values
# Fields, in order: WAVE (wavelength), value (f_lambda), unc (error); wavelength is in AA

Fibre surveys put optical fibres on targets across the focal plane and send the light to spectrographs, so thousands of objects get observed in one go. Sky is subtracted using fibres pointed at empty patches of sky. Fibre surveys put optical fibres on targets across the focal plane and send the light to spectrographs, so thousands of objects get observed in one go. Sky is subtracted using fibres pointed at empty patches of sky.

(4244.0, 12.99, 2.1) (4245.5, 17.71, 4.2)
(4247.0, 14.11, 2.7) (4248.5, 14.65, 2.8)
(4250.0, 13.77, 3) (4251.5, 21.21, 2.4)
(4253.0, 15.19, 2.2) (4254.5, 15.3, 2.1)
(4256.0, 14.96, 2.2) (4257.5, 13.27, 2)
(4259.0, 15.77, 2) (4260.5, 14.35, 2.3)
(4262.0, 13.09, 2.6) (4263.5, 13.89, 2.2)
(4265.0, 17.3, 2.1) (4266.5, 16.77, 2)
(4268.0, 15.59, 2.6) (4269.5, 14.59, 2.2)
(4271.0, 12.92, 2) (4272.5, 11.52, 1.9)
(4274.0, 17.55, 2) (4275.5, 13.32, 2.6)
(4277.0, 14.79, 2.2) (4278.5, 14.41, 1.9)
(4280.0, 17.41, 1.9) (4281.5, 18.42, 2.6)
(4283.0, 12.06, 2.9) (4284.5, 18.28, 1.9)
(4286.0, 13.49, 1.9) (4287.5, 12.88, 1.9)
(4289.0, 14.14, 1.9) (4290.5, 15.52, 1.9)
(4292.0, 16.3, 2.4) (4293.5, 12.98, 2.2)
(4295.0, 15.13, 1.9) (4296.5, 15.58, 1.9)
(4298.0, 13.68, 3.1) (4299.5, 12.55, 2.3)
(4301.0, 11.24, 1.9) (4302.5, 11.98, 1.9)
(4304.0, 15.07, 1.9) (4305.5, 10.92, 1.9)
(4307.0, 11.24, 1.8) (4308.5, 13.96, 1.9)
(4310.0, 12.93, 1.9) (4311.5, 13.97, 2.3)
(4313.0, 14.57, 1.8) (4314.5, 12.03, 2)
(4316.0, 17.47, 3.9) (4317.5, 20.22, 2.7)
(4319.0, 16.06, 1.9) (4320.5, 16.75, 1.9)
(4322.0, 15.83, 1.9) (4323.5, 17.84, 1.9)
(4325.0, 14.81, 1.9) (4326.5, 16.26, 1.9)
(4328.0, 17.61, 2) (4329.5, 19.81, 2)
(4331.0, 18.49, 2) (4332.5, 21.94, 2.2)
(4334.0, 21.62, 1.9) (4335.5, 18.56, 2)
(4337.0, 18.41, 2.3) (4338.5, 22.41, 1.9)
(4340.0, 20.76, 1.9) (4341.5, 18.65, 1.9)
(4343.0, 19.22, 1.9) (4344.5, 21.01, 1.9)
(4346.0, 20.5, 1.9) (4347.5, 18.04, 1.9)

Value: 1.23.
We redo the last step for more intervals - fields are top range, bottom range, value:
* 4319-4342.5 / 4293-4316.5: 1.38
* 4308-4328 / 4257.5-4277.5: 1.07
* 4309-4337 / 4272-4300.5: 1.16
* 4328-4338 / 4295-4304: 1.48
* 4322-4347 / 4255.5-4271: 1.29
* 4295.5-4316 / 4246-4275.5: 0.88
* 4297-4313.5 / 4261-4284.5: 0.86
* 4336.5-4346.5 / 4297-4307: 1.61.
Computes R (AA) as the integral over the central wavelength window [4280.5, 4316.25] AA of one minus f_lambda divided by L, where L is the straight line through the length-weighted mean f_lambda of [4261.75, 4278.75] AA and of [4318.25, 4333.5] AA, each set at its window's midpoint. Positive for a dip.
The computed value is 4.7 AA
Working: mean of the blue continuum 14.7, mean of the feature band 14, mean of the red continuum 17.6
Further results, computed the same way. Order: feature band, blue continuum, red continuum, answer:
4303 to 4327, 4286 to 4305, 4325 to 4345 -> 2.43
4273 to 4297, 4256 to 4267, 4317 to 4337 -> 1.40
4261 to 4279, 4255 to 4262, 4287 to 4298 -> -0.17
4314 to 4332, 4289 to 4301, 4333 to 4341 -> 1.25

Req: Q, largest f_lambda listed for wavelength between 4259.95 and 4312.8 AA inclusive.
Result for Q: 18.42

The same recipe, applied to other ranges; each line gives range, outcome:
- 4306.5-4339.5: 22.41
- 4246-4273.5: 21.21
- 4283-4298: 18.28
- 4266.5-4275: 17.55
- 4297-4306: 15.07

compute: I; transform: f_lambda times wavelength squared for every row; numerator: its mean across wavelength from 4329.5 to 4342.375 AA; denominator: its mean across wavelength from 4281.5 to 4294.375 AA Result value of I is 1.4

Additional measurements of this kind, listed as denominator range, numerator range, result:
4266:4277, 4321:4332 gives 1.22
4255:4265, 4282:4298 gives 1.03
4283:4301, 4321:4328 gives 1.16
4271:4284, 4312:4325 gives 1.11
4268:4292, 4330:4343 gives 1.39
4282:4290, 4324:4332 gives 1.25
